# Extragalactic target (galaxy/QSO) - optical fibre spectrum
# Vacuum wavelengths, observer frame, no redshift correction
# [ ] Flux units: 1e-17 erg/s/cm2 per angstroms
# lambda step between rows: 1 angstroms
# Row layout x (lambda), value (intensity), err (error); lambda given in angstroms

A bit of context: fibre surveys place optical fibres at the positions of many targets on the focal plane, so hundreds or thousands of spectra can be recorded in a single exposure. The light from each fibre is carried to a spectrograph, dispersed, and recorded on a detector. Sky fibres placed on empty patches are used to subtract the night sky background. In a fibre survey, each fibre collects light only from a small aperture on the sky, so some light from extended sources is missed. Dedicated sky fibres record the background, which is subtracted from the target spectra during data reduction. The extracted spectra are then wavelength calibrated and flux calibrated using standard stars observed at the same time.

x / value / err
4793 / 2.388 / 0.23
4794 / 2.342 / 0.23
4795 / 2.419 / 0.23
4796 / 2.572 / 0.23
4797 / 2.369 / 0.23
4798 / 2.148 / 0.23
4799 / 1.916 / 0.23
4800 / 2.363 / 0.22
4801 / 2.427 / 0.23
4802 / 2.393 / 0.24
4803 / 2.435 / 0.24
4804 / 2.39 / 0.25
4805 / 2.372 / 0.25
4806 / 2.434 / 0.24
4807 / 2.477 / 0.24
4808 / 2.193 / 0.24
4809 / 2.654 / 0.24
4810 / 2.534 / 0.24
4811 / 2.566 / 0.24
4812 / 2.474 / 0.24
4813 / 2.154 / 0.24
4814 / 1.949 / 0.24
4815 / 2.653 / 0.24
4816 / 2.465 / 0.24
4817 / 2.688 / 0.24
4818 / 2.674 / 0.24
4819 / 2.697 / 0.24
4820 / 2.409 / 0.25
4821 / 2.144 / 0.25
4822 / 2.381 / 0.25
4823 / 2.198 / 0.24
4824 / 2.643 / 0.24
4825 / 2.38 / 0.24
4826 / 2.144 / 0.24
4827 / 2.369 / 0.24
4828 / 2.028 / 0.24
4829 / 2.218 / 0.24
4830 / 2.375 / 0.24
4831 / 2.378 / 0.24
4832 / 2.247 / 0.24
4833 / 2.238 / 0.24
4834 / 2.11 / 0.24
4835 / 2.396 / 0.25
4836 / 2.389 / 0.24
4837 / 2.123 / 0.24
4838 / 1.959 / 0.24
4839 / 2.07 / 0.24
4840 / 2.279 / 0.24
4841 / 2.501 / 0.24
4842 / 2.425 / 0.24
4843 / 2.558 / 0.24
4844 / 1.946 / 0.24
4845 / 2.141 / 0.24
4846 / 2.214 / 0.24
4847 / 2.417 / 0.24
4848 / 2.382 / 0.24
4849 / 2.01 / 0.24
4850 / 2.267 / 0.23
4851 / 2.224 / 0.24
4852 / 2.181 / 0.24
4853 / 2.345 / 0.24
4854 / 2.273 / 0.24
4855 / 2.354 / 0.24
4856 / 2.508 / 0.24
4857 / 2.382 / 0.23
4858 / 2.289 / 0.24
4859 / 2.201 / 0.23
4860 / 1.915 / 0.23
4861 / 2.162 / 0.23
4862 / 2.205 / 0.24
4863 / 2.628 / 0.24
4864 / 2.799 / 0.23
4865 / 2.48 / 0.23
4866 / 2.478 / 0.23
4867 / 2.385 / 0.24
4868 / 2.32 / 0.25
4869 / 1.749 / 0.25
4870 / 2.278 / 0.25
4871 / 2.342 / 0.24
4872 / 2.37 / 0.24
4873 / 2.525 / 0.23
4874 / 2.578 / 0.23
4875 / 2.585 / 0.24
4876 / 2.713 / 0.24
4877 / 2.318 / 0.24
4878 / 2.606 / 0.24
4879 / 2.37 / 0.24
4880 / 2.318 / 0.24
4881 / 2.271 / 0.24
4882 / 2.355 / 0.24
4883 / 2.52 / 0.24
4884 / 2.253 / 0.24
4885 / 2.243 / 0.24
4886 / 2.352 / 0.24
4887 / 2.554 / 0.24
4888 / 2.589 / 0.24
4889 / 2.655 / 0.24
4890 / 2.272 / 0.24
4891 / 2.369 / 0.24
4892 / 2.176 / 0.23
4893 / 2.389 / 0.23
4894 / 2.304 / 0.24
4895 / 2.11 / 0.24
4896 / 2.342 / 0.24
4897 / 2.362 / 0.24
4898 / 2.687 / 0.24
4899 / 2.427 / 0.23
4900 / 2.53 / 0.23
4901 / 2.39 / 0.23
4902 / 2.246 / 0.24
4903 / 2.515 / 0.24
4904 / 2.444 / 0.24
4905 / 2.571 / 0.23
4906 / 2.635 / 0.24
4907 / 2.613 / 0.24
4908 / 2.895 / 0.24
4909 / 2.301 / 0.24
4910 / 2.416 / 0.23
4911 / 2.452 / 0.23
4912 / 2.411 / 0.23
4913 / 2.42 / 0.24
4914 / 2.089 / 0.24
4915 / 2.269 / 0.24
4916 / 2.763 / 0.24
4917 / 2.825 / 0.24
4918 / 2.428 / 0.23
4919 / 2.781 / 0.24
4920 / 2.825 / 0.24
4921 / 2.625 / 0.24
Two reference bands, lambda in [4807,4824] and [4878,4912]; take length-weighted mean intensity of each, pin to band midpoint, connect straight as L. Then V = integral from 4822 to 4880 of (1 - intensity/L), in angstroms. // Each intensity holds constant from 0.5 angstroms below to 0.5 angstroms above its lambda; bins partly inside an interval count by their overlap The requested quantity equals 2.7 angstroms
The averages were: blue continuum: 2.43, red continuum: 2.42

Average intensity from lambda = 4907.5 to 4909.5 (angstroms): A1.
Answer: 2.6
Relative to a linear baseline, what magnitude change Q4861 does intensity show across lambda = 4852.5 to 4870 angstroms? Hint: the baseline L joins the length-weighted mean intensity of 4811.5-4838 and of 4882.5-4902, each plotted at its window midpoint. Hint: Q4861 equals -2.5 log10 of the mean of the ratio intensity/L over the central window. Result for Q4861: 0.021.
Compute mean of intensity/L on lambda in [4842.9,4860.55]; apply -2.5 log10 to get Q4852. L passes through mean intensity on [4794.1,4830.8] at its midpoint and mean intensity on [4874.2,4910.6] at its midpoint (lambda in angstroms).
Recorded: 0.07 mag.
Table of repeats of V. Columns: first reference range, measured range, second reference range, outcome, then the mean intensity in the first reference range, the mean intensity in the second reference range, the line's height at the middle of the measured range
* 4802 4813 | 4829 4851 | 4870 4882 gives 1.6 angstroms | 2.44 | 2.44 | 2.44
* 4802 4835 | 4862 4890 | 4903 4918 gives 0.4 angstroms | 2.38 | 2.51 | 2.46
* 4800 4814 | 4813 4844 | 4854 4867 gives 0.8 angstroms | 2.4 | 2.36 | 2.39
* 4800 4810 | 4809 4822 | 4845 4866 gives -0.3 angstroms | 2.42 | 2.31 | 2.4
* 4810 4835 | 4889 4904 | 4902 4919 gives 0.6 angstroms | 2.36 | 2.5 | 2.48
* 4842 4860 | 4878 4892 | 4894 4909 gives 0.1 angstroms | 2.27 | 2.47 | 2.41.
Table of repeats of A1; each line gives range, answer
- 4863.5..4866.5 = 2.59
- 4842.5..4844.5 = 2.25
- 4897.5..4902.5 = 2.46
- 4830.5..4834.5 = 2.24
